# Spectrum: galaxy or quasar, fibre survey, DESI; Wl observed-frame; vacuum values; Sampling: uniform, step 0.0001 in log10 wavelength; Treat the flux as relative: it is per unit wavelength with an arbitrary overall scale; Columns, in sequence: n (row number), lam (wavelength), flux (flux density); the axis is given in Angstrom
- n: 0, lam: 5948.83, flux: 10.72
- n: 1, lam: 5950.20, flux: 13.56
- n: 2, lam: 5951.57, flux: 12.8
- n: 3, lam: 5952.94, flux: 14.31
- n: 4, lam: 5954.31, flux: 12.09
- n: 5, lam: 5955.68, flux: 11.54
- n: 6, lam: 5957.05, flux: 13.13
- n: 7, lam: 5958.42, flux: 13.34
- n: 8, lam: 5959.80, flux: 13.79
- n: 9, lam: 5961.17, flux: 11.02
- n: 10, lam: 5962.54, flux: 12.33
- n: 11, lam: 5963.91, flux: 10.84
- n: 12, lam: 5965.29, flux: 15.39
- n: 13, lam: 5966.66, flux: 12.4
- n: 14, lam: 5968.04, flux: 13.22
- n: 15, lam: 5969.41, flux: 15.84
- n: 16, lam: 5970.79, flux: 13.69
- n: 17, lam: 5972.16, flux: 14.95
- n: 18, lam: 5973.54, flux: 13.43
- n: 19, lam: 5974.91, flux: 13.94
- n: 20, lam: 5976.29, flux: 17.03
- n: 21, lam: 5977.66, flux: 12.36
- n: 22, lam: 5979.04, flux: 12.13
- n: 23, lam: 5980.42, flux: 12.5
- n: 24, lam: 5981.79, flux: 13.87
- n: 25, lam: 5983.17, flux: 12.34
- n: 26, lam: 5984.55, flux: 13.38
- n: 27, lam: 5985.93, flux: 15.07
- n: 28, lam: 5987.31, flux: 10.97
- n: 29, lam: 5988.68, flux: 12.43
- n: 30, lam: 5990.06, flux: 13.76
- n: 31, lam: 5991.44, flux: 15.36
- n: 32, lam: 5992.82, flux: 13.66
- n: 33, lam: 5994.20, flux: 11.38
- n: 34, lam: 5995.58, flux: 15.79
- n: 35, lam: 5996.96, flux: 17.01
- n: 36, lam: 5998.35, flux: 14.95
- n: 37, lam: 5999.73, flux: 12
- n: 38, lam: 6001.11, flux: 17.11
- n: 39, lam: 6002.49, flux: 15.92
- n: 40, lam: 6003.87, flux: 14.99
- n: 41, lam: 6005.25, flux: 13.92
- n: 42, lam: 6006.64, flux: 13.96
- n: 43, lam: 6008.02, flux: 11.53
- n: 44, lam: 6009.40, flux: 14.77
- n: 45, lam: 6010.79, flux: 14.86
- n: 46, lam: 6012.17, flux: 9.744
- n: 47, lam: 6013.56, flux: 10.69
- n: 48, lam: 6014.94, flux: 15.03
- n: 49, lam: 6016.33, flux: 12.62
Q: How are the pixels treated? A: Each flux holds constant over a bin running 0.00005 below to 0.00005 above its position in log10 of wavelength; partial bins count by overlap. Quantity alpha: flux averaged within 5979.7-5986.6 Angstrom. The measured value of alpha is 13.4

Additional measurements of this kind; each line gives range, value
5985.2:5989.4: 12.8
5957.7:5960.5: 13.5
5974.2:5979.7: 13.9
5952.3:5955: 13.2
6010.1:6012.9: 12.3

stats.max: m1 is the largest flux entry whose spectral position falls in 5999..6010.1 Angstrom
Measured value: 17.11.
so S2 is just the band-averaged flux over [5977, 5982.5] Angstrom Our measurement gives 12.7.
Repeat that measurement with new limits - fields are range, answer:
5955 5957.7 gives 12.3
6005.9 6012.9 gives 13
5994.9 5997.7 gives 16.3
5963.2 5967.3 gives 12.9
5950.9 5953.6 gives 13.6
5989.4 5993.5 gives 14.3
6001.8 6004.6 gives 15.5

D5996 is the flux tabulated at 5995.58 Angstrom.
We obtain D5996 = 15.79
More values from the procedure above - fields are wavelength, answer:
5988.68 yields 12.43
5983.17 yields 12.34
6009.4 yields 14.77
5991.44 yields 15.36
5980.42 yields 12.5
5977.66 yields 12.36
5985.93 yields 15.07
